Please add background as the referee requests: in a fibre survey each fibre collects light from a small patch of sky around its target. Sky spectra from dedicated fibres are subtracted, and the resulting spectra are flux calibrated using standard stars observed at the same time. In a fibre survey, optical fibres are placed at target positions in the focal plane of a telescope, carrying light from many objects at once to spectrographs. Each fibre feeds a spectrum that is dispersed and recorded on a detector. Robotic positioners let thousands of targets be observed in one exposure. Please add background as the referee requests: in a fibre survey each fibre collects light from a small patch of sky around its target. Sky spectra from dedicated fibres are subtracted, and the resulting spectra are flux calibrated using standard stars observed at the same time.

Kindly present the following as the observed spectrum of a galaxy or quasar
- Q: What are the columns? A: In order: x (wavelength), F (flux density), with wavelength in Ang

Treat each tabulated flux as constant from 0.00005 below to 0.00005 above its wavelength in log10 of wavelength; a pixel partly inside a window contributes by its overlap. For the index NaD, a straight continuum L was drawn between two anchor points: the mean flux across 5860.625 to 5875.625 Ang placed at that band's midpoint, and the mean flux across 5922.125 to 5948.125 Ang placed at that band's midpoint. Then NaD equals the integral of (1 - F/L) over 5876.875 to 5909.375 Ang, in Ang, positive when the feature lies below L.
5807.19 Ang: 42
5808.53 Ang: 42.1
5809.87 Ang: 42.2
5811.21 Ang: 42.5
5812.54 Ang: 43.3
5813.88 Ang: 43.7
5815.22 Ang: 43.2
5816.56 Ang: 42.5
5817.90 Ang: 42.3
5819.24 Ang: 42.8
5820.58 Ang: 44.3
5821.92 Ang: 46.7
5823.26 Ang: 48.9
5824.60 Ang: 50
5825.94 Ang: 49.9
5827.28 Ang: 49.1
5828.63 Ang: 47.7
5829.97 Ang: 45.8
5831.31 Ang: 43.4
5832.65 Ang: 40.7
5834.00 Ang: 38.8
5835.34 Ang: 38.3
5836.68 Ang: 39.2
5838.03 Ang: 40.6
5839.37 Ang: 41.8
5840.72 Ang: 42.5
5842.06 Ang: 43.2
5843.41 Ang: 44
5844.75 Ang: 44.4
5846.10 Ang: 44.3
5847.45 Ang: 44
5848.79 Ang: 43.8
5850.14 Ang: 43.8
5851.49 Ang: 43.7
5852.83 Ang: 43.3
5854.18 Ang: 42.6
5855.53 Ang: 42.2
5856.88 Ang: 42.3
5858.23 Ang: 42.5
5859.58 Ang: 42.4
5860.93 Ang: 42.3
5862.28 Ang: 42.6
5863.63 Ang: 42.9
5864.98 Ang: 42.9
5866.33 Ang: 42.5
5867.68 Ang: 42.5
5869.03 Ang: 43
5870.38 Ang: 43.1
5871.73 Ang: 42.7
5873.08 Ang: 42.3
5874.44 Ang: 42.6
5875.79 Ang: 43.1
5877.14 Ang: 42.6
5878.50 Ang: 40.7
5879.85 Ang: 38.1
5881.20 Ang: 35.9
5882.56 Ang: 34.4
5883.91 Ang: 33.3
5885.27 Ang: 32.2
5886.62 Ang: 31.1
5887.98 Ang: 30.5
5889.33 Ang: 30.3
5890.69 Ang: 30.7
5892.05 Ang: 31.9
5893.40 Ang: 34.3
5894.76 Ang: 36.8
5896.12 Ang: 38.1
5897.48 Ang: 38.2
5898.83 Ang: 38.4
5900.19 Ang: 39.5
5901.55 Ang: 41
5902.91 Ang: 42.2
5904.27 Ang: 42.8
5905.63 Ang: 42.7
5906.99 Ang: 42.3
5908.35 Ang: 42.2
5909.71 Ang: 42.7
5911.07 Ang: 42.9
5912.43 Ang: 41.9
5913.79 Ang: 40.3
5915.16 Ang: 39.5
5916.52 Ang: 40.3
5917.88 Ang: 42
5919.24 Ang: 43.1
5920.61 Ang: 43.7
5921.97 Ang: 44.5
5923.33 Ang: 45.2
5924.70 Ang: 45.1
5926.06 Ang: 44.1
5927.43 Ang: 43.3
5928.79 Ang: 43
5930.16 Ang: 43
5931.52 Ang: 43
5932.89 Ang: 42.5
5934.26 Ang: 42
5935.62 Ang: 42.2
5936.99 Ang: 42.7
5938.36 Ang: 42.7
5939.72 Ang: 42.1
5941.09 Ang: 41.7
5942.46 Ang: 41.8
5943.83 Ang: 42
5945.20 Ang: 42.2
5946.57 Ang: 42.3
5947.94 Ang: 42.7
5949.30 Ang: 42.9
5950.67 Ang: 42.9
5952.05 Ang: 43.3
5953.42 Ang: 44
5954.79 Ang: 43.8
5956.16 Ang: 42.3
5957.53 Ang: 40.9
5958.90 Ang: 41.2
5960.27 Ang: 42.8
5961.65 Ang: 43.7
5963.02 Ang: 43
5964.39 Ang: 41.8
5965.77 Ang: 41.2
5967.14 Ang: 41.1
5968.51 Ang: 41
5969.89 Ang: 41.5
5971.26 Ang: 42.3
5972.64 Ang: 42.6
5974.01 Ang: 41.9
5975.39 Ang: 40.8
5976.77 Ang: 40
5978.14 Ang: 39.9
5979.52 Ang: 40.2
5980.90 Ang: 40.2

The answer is 4.3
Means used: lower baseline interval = 42.7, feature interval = 37.1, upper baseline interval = 42.8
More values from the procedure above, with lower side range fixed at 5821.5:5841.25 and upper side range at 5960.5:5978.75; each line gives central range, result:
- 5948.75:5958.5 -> -0.21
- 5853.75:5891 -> 3.39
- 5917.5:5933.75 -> -0.42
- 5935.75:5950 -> -0.06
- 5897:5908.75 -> 0.50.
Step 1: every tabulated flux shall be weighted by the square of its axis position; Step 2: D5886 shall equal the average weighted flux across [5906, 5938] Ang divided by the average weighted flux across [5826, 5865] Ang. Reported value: 1.02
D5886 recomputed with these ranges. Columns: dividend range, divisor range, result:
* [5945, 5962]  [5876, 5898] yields 1.24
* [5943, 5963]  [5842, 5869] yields 1.02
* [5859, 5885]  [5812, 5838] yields 0.94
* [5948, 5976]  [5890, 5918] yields 1.09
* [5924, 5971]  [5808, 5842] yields 1.01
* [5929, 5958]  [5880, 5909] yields 1.18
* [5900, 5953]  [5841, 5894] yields 1.08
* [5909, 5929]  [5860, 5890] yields 1.11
